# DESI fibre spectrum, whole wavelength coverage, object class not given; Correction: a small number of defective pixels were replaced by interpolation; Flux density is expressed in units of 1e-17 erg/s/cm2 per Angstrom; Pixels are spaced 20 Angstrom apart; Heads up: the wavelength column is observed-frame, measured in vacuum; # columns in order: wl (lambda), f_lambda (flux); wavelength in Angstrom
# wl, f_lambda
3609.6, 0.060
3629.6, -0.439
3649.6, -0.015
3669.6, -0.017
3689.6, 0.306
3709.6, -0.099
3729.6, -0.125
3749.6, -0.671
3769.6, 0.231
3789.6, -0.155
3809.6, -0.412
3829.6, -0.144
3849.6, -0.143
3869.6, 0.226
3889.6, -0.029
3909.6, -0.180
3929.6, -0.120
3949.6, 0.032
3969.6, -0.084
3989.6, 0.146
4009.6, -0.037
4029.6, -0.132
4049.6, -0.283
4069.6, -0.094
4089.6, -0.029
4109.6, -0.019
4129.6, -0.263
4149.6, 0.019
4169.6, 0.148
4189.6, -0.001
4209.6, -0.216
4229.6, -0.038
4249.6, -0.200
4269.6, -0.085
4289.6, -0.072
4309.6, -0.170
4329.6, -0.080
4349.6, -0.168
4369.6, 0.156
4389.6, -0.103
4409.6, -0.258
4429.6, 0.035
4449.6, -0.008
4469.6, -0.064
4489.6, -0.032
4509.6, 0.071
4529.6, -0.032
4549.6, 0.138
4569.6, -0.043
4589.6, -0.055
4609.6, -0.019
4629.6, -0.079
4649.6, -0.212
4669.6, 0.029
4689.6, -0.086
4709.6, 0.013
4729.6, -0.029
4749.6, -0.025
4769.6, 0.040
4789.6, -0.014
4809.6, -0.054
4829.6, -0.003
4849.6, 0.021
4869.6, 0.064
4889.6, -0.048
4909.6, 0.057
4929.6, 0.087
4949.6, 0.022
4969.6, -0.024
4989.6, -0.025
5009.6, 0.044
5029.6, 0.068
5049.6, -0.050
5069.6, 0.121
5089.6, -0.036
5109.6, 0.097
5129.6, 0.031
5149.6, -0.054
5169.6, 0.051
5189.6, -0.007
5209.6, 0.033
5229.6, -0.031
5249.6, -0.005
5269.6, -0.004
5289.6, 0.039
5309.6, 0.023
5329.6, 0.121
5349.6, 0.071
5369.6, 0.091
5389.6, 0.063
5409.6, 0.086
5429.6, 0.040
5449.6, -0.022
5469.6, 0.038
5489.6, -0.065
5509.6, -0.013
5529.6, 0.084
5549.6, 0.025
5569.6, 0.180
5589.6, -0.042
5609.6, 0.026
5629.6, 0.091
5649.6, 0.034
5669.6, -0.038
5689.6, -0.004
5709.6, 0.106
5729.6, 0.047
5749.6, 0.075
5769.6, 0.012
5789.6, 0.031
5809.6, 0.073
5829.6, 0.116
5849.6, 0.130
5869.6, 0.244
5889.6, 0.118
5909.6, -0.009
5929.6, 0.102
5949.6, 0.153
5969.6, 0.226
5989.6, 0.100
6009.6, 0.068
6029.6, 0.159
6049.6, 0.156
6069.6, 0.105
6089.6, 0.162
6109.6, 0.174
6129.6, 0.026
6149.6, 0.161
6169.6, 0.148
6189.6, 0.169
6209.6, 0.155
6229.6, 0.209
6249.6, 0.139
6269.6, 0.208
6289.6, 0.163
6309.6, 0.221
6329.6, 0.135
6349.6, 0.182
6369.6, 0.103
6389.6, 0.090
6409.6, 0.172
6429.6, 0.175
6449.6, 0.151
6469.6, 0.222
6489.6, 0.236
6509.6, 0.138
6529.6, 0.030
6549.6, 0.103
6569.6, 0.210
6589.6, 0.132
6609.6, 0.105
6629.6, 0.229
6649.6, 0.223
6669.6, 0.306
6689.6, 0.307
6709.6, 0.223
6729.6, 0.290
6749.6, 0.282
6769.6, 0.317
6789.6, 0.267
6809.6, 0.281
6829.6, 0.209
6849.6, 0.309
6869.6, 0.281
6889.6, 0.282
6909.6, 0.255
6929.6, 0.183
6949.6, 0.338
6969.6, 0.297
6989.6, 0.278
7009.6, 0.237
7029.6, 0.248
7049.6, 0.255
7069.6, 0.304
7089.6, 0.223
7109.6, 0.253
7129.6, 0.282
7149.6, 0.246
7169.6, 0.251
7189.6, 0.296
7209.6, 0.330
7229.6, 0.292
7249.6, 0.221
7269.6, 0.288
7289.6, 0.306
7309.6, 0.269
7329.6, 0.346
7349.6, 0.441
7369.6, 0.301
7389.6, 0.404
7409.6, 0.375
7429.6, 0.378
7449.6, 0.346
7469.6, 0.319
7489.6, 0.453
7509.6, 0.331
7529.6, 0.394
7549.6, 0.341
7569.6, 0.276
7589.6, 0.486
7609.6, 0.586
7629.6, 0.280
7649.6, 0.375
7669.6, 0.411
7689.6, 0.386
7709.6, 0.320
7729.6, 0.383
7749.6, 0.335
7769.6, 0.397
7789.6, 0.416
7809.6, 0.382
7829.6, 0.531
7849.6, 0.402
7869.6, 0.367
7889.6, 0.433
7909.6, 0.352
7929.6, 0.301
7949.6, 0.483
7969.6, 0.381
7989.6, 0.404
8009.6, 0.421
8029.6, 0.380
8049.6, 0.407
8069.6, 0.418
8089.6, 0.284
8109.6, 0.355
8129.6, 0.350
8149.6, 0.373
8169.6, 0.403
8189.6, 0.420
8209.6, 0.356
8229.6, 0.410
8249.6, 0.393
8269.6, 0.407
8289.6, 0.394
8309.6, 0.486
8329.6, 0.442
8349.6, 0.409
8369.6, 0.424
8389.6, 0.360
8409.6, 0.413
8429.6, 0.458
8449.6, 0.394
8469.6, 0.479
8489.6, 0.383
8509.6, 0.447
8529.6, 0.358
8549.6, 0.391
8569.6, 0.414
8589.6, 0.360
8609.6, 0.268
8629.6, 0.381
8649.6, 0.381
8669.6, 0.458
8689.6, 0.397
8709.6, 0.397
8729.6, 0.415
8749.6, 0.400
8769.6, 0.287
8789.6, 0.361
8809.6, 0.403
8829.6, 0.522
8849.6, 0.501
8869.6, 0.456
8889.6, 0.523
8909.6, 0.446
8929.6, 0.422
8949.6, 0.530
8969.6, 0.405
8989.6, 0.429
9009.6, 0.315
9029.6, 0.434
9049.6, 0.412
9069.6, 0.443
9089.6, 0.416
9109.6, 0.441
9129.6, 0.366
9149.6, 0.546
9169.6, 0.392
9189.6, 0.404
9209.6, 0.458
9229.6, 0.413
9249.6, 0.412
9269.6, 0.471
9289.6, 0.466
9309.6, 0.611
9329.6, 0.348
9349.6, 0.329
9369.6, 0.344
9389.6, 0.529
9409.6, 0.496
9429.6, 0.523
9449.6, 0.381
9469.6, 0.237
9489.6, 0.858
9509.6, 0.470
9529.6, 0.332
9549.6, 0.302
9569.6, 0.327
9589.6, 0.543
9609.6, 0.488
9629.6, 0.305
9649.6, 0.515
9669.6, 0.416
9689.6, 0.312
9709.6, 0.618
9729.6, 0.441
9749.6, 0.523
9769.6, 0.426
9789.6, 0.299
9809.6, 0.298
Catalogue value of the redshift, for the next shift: 0.664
